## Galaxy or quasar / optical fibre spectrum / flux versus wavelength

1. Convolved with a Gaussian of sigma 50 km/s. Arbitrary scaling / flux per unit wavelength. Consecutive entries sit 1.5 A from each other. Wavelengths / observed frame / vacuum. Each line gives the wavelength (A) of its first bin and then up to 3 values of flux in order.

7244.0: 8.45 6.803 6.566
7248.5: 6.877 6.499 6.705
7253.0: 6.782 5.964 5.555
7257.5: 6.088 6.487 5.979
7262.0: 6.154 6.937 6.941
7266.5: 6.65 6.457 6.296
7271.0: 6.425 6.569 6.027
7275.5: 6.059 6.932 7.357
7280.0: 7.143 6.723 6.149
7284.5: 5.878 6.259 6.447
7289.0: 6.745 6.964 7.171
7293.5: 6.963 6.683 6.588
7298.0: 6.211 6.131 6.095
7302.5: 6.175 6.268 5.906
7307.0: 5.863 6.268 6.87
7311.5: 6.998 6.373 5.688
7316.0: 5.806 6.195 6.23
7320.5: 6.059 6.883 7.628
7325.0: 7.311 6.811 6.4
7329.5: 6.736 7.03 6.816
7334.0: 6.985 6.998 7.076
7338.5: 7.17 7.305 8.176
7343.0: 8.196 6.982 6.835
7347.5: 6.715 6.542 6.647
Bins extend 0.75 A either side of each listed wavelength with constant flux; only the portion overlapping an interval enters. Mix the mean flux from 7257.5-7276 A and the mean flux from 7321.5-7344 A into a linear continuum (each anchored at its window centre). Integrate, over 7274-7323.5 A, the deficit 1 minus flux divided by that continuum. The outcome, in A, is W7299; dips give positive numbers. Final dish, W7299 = 2.3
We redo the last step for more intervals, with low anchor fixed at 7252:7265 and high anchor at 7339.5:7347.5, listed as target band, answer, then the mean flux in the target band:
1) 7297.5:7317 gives 2.08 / 6.2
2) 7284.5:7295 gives 0.04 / 6.69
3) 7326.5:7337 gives 0.62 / 6.84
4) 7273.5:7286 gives 0.09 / 6.53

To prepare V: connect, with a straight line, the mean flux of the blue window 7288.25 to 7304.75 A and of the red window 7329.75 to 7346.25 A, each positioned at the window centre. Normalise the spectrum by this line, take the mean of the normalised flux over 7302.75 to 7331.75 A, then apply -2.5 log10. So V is 0.07 mag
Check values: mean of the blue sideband 6.54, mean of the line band 6.49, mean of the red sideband 7.23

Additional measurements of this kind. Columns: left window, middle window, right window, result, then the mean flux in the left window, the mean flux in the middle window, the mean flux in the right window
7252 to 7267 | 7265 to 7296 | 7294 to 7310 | -0.05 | 6.35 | 6.6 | 6.26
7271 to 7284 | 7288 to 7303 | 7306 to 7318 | -0.03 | 6.59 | 6.58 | 6.25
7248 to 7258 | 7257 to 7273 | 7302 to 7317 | -0.02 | 6.35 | 6.46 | 6.22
